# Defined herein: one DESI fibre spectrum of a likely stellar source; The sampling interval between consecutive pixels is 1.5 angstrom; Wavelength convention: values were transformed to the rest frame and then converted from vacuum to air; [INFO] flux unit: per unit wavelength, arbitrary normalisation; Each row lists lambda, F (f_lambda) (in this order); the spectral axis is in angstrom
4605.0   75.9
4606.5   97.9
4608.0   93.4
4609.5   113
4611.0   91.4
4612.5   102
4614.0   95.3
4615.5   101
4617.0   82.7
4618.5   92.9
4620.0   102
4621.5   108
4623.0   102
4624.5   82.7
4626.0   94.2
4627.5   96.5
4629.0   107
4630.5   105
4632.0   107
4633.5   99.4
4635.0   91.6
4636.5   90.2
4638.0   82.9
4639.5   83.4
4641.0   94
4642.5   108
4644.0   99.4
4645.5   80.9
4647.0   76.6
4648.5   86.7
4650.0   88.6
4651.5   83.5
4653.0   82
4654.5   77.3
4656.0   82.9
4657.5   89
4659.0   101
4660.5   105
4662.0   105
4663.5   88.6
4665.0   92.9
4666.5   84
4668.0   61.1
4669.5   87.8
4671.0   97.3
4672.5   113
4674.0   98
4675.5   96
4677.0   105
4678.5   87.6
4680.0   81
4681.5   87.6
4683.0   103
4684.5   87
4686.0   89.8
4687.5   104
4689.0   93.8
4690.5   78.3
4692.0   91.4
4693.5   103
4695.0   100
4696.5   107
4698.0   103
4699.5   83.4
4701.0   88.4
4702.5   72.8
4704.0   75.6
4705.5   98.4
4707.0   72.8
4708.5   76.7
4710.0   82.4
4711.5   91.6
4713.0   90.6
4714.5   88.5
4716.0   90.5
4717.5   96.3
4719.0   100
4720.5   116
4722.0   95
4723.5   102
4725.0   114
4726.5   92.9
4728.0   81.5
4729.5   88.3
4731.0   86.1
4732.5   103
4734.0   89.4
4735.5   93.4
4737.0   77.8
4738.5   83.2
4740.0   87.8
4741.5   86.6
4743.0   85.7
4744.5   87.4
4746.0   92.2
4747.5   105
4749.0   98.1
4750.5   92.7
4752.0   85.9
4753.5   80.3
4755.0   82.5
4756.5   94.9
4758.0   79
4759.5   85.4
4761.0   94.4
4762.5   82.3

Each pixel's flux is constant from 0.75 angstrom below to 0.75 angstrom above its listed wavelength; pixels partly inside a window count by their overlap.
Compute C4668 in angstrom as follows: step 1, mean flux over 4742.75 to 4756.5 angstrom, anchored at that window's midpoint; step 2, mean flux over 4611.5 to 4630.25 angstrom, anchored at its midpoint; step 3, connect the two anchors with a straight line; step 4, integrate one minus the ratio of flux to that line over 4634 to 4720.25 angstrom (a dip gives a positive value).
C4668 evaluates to 3.3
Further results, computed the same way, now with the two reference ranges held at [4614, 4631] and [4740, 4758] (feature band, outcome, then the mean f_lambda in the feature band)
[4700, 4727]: 0.1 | 91.3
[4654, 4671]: 1.0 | 89.1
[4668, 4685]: 0.1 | 93.5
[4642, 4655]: 1.2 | 86.8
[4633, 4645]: 0.4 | 93.2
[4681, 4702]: -0.2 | 94.1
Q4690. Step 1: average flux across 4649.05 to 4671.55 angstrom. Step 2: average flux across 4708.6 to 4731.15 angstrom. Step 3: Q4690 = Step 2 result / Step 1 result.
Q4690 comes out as 1.07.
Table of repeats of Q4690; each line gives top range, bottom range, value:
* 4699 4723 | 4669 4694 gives 0.94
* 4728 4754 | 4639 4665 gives 0.99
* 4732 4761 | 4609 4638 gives 0.91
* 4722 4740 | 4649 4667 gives 1.02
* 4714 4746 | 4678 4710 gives 1.03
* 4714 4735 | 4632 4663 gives 1.06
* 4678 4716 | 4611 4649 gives 0.94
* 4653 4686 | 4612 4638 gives 0.94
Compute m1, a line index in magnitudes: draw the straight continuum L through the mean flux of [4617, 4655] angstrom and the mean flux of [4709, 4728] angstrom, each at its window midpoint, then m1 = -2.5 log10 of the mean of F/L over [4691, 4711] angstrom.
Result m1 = 0.08 mag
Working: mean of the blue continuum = 92.8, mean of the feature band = 88.7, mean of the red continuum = 95.8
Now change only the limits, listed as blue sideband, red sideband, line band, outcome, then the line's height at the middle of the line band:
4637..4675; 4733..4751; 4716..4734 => -0.08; 90.1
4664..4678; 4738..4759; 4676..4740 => -0.01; 90.7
